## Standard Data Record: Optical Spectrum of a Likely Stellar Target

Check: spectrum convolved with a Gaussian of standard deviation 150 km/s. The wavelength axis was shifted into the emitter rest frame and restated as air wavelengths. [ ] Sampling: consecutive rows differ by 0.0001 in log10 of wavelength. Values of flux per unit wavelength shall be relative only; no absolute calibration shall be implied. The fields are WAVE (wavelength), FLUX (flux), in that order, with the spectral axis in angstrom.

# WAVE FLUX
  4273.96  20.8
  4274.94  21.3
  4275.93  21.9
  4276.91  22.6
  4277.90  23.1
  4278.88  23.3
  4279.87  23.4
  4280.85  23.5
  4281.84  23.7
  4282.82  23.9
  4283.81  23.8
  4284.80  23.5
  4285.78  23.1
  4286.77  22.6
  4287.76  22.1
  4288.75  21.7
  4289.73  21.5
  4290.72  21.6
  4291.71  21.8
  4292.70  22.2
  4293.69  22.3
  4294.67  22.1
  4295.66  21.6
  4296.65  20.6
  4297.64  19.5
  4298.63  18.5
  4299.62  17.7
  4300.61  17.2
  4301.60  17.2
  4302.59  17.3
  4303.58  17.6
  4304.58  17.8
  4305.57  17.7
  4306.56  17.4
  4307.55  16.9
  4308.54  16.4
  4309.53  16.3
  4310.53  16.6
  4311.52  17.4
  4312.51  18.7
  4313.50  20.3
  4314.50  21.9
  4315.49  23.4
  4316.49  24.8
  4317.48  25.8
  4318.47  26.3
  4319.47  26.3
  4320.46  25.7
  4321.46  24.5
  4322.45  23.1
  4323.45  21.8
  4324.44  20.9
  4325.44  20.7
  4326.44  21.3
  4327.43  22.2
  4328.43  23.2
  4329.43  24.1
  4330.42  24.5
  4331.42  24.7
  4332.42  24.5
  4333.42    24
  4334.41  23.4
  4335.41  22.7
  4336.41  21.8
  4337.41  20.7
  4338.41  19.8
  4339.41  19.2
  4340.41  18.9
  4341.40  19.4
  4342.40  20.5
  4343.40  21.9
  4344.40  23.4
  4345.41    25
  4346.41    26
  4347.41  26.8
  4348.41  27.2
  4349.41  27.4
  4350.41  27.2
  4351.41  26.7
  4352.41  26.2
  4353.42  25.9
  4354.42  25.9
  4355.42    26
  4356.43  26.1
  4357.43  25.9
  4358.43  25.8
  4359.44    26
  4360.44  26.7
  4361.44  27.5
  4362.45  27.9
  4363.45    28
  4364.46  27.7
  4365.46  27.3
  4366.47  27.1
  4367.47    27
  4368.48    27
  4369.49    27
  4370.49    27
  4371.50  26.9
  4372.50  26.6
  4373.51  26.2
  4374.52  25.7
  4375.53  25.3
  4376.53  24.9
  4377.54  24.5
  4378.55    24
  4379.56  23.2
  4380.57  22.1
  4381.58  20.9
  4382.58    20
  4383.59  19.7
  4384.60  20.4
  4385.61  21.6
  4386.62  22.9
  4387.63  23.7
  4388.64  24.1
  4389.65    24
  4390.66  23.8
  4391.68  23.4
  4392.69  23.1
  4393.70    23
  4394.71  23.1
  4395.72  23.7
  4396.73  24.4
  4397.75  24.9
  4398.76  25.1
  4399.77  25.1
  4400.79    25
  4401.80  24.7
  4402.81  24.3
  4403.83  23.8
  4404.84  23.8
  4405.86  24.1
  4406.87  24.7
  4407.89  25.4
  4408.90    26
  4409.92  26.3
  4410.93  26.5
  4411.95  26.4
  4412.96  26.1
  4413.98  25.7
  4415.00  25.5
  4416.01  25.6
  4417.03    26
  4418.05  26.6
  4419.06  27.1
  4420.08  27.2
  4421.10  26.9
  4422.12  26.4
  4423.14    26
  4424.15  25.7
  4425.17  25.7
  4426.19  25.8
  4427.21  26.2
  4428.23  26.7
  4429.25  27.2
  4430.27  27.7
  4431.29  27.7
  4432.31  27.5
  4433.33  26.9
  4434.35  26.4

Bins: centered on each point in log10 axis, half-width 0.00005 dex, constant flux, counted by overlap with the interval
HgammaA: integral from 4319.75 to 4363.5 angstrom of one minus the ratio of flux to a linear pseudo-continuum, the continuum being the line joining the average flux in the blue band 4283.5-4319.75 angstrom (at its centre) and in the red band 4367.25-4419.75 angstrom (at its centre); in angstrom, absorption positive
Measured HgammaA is -3.6 angstrom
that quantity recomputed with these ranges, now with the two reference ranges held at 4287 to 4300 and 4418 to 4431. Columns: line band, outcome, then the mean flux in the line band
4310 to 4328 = -0.1 angstrom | 22.3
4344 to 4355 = -1.3 angstrom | 26.2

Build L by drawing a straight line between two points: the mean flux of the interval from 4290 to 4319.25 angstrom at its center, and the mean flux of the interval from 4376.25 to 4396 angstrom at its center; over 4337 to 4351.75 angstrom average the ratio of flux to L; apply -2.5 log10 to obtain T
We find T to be -0.10 mag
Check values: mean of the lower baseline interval 19.9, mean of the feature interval 23.3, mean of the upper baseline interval 22.8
